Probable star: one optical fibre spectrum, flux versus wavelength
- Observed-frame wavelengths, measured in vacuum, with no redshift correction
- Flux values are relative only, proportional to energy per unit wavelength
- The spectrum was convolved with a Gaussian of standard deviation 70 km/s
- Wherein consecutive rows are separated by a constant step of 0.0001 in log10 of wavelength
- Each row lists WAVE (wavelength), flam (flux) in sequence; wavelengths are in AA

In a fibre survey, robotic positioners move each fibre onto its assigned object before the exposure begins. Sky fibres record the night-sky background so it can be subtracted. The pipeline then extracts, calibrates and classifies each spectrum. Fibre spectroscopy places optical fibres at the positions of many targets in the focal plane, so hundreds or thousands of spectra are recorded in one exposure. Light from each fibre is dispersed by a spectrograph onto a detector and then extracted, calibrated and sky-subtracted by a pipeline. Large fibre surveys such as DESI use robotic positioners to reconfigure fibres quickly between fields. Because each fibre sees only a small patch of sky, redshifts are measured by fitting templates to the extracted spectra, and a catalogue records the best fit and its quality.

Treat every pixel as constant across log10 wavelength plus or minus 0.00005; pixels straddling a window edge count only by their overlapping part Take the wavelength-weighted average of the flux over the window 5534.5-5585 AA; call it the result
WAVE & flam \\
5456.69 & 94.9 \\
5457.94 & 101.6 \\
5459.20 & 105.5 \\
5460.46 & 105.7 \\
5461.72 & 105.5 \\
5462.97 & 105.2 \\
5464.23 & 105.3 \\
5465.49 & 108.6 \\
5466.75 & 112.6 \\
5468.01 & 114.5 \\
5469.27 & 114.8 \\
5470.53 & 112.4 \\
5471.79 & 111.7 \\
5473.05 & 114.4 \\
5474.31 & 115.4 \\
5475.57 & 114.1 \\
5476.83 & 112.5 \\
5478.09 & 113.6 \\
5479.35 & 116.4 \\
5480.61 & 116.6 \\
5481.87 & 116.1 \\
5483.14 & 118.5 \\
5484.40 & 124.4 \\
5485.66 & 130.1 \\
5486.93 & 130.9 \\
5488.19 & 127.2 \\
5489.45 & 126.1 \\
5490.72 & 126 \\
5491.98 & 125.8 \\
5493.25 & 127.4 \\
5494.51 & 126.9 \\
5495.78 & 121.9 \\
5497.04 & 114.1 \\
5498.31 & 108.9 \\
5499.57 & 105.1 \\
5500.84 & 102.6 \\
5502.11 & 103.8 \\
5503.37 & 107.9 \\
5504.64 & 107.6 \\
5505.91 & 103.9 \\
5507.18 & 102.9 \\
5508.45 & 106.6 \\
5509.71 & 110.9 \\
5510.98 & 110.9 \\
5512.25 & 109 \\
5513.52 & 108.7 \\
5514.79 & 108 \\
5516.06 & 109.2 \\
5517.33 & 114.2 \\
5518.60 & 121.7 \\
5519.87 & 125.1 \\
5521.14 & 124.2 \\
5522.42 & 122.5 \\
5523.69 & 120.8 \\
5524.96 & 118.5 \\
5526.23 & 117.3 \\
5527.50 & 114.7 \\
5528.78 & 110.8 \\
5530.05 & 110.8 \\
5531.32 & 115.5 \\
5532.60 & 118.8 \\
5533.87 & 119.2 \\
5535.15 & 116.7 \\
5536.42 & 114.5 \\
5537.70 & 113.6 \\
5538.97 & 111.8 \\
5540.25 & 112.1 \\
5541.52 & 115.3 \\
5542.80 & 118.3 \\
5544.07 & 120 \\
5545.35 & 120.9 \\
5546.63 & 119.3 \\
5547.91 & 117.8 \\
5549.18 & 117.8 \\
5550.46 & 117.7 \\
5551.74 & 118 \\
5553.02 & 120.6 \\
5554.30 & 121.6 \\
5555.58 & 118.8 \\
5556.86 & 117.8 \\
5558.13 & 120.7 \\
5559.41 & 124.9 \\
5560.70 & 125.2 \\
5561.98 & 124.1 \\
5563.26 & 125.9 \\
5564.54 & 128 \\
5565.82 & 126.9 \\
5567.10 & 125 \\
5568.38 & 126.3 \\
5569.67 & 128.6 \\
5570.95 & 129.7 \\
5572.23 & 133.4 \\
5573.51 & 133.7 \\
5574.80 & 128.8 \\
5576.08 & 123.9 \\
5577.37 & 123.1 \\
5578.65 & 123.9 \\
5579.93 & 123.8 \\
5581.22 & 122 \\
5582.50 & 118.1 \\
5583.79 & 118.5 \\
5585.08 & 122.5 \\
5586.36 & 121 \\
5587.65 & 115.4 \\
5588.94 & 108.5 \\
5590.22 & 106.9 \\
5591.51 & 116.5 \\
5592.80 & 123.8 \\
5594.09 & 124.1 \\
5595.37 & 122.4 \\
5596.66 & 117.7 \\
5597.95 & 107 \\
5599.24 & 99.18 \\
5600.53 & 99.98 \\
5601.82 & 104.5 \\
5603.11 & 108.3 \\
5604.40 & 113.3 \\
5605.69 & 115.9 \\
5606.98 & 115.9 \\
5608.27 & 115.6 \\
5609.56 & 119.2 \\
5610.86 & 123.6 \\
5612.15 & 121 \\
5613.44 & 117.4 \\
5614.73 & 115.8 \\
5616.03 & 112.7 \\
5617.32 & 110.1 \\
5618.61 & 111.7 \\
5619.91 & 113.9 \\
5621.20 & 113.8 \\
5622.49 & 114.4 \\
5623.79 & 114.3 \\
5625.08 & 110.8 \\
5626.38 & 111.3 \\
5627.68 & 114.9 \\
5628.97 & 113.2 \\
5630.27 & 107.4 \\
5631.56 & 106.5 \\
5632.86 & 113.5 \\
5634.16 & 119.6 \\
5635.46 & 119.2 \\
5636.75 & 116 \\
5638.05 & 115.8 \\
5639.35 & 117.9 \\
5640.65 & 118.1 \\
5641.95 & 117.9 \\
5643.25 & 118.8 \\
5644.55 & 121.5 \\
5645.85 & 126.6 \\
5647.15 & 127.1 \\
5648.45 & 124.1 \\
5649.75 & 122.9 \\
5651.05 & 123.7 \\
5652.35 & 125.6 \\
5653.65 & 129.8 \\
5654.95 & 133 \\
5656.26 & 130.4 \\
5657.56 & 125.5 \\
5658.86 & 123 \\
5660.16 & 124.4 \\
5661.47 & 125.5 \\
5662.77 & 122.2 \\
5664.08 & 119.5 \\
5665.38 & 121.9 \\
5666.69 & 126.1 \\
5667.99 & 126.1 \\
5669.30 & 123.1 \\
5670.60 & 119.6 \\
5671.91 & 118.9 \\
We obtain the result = 122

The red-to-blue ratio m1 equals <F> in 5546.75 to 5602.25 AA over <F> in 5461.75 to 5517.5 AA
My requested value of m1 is 1.06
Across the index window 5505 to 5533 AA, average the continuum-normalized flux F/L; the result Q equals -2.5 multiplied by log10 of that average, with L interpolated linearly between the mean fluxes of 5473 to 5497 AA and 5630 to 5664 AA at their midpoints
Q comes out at 0.07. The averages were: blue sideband 121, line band 114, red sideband 122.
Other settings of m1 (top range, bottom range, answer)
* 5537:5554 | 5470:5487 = 1.00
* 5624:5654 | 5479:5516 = 1.03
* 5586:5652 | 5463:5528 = 1.00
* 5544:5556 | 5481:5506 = 1.01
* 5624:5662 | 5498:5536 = 1.07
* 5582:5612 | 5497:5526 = 1.03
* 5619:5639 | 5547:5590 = 0.93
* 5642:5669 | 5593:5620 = 1.09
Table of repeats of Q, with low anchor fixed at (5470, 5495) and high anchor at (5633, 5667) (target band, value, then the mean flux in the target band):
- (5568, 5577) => -0.064 mag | 129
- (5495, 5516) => 0.116 mag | 108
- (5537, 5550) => 0.041 mag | 117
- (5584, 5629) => 0.072 mag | 114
